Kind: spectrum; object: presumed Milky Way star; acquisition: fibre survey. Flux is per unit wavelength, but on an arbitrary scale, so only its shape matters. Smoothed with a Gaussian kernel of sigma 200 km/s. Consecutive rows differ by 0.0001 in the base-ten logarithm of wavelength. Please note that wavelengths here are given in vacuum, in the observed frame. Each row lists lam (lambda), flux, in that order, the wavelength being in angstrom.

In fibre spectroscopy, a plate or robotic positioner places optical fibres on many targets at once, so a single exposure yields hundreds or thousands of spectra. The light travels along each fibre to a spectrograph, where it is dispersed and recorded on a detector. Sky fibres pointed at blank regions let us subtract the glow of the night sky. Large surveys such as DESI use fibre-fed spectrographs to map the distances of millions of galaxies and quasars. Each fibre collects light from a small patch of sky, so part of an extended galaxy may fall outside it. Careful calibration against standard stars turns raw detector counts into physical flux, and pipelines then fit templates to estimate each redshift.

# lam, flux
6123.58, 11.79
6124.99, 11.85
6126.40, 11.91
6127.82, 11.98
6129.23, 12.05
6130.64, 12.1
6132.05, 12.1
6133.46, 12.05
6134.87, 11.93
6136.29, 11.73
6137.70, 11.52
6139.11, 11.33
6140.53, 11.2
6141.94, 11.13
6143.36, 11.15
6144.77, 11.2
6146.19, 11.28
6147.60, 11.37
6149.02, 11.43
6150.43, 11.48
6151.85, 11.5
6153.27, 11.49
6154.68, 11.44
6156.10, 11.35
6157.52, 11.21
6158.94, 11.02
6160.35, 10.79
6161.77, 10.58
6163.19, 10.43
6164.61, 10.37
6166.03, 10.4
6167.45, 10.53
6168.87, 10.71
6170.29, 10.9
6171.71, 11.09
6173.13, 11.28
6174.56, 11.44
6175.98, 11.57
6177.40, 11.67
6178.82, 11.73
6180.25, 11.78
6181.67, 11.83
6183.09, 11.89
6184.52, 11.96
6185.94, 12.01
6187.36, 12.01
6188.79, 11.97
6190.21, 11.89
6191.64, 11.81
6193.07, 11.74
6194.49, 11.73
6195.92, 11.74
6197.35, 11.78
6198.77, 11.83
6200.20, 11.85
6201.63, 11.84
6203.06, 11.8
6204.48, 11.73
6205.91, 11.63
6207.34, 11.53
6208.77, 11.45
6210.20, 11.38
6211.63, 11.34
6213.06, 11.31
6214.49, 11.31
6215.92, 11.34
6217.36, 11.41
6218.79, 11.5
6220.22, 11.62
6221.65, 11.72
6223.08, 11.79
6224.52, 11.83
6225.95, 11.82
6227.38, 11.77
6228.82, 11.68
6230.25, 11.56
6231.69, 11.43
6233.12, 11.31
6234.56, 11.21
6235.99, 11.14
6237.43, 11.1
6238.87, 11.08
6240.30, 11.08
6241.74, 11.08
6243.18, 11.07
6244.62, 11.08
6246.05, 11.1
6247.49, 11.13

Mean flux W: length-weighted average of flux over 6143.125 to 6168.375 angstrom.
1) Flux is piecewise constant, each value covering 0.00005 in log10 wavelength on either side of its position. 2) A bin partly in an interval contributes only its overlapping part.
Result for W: 11.1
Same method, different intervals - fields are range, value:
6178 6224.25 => 11.7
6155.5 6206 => 11.4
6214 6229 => 11.6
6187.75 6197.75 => 11.8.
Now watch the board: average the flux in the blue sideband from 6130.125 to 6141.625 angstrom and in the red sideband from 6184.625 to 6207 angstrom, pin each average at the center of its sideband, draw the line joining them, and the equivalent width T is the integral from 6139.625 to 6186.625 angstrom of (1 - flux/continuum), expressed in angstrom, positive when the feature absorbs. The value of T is 2.1 angstrom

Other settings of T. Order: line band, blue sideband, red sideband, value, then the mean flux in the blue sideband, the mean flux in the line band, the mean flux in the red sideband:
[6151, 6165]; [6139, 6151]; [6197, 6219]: 0.4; 11.3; 11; 11.6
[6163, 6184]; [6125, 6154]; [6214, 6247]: 0.6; 11.6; 11.2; 11.4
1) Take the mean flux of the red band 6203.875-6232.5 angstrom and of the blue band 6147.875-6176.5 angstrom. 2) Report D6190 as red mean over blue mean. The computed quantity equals 1.0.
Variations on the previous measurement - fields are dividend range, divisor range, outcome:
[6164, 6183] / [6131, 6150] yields 0.97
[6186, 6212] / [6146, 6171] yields 1.07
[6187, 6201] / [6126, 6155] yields 1.02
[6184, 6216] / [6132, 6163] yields 1.03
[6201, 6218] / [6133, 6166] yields 1.02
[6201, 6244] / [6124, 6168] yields 1.01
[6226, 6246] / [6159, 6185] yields 1.01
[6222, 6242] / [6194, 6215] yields 0.98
